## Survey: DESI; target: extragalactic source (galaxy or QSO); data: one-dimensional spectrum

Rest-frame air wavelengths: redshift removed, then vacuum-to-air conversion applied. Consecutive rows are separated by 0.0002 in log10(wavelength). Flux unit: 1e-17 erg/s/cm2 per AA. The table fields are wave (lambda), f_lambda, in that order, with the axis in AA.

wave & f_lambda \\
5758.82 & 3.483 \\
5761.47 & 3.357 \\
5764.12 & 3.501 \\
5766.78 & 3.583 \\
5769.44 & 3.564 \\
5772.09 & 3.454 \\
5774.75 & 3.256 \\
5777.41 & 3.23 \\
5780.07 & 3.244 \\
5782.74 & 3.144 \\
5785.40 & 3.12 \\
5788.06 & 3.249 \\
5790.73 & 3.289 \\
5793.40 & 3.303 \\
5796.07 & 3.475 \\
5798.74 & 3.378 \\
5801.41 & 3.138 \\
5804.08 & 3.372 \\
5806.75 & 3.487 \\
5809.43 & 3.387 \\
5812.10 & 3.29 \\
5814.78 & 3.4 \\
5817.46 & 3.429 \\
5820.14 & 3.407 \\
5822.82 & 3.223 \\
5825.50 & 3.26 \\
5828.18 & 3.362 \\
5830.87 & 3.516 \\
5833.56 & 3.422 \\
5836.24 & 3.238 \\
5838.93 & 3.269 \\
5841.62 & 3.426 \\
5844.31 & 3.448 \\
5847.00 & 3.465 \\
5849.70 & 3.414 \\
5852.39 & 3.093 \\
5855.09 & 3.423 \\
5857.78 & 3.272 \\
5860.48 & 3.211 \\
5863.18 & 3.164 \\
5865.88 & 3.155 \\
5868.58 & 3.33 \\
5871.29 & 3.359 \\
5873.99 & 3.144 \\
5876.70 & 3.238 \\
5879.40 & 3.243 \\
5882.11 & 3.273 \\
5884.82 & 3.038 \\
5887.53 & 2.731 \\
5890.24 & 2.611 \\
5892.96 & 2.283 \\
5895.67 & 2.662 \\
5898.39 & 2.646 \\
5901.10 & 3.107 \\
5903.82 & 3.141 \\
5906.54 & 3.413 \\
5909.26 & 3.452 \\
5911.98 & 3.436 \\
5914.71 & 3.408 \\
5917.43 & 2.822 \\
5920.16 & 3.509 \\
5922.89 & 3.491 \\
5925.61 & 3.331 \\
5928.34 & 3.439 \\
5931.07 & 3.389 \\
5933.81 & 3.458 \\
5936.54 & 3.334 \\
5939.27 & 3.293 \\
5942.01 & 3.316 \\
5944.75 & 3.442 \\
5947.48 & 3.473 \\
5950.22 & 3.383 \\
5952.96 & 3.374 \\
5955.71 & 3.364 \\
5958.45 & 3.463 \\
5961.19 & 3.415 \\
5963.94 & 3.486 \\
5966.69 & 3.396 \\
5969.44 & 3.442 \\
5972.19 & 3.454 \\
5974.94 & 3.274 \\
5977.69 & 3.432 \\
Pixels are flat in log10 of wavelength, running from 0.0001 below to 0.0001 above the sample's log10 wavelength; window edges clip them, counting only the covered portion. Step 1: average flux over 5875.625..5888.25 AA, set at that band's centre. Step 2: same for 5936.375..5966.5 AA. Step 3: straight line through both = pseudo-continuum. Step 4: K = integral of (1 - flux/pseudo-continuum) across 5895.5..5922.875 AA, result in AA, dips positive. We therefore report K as 0.3 AA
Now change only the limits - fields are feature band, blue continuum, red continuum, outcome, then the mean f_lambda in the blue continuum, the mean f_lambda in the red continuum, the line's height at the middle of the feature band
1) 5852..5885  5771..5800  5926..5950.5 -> 1.0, 3.28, 3.39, 3.34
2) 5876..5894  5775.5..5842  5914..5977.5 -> 2.4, 3.32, 3.38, 3.35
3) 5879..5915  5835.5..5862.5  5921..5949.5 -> 3.8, 3.32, 3.4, 3.37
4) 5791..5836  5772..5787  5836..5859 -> -1.1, 3.22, 3.34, 3.28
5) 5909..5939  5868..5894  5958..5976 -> -1.3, 3.02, 3.42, 3.22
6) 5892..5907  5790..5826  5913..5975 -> 2.3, 3.35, 3.38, 3.37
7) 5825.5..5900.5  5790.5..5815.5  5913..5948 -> 4.3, 3.35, 3.36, 3.36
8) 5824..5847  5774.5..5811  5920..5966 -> -0.3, 3.29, 3.41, 3.32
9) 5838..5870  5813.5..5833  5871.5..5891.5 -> -1.0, 3.37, 3.06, 3.21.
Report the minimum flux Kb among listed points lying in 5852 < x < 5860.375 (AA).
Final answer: 3.093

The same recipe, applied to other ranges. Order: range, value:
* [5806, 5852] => 3.223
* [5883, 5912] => 2.283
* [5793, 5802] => 3.138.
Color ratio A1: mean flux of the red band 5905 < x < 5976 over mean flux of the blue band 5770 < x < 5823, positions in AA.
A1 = 1.0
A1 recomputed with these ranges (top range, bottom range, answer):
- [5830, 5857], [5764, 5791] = 1.01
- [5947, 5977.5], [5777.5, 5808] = 1.04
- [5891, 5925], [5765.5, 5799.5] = 0.93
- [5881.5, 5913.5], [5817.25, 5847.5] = 0.88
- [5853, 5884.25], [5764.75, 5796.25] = 0.98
